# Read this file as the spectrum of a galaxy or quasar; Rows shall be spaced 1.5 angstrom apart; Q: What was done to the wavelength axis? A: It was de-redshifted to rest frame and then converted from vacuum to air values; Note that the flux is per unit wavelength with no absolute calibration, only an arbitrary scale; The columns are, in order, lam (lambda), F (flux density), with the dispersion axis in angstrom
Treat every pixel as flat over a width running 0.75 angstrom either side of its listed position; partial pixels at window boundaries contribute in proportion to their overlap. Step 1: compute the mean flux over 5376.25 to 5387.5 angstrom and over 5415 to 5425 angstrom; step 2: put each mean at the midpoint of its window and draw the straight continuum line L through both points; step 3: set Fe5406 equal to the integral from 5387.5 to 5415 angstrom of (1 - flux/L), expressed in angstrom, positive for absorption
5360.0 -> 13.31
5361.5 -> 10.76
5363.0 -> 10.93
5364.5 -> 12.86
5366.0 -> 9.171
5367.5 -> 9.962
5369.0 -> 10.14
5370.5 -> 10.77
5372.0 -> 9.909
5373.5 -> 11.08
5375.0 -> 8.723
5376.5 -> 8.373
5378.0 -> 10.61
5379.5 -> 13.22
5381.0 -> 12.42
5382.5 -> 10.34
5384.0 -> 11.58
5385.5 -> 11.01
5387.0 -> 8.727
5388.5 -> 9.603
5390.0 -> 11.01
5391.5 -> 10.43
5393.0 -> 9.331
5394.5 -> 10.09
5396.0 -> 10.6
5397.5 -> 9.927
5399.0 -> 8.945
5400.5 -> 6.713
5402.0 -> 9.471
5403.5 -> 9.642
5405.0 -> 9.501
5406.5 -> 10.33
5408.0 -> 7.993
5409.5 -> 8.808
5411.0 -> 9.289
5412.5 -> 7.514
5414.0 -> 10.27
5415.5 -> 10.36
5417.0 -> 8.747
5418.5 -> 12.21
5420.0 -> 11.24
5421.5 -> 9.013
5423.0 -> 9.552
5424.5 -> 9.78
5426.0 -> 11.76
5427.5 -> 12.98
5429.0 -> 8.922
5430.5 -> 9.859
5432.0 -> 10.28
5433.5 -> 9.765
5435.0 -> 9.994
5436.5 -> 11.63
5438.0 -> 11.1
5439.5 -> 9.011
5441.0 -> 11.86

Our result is 2.9 angstrom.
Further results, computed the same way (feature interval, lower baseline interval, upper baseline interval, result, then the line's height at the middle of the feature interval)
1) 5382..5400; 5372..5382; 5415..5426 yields 0.76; 10.5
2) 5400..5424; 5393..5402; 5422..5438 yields 0.89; 9.81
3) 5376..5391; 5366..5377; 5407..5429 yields -1.31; 9.86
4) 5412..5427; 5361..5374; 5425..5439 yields 0.72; 10.6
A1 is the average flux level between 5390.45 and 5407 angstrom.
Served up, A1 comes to 9.56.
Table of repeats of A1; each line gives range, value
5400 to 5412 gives 8.99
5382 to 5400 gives 10.1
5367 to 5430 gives 10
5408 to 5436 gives 9.98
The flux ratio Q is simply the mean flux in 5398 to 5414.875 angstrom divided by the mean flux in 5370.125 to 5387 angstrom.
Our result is 0.8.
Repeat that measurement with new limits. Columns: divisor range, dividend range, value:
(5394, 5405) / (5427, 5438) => 1.12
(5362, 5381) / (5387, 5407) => 0.91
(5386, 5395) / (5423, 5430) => 1.08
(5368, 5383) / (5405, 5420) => 0.91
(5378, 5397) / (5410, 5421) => 0.93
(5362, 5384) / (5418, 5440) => 0.98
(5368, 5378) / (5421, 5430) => 1.05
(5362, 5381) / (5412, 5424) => 0.94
